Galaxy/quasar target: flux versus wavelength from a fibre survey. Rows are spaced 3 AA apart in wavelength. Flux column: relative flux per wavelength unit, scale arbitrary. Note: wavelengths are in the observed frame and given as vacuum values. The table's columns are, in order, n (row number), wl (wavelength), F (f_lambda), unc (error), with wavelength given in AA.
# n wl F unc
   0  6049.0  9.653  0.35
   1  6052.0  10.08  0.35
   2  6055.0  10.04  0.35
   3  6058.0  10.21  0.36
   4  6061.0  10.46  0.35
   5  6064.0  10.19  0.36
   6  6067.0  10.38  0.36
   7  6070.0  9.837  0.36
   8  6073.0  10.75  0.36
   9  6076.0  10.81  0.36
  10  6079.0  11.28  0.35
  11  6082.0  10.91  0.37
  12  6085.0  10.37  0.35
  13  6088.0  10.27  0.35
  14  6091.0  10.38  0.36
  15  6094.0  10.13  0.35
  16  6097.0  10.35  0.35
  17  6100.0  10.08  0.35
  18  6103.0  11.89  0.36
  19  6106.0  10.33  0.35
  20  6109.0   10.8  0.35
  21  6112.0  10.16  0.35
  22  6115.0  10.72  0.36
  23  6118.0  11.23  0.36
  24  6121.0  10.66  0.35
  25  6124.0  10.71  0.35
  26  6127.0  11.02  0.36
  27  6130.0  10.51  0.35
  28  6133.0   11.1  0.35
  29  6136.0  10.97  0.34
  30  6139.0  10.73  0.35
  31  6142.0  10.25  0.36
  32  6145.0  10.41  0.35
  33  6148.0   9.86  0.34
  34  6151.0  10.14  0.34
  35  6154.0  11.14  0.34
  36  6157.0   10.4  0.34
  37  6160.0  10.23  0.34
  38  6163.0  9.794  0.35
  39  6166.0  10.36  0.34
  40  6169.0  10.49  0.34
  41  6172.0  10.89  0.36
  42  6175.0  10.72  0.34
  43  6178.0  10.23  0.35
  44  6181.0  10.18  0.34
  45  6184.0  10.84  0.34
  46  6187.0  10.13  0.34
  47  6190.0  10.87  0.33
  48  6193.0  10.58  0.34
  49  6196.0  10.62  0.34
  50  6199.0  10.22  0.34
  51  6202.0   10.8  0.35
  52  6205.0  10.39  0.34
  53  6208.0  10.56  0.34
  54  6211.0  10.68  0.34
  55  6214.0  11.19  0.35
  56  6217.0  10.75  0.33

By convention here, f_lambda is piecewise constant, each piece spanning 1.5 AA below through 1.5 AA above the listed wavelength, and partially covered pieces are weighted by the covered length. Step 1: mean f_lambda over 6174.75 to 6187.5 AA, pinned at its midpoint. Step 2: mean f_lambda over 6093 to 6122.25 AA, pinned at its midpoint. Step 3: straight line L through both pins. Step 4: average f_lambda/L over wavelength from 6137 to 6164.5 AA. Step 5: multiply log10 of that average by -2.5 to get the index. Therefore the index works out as 0.02 mag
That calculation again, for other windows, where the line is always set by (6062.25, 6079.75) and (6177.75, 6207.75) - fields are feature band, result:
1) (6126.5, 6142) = -0.03 mag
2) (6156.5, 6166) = 0.04 mag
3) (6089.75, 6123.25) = -0.01 mag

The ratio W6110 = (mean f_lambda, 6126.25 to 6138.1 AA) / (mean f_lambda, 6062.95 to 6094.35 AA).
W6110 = 1.0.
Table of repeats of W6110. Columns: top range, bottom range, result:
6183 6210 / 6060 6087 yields 1.00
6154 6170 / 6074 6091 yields 0.97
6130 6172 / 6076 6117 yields 0.99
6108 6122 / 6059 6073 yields 1.04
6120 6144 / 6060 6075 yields 1.04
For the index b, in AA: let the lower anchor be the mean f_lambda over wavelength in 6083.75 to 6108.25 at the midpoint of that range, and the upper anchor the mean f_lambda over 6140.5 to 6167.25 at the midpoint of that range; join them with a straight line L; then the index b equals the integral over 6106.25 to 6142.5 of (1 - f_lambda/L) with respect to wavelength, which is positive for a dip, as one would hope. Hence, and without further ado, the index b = -1.2 AA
